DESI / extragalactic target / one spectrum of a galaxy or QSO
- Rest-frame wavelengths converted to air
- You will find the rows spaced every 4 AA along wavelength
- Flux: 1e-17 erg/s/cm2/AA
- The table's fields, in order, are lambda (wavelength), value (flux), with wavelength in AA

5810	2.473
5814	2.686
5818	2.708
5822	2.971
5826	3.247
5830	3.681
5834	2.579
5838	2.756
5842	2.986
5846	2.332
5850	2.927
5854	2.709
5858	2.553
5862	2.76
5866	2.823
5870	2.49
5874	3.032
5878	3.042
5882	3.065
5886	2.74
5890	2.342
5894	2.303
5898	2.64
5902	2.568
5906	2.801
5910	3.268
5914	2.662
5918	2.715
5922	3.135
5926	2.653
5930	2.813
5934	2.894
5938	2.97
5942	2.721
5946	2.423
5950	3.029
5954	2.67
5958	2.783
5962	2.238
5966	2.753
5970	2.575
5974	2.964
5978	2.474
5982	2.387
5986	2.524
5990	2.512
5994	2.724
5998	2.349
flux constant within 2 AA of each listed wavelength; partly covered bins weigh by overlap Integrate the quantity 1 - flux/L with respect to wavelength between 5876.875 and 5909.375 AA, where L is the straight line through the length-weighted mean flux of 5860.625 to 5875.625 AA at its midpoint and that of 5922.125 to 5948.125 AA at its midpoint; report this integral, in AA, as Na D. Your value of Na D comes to 0.8 AA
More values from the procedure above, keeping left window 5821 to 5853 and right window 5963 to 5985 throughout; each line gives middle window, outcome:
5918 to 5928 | -0.5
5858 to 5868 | 0.4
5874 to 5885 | -0.8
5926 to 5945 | -0.8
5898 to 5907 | 0.4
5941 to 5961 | -0.3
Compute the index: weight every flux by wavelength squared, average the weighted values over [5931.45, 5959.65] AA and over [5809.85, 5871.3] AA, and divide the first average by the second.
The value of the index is 1.03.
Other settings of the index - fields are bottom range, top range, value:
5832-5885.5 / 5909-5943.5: 1.06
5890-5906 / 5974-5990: 1.03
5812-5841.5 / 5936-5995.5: 0.94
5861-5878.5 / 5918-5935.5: 1.03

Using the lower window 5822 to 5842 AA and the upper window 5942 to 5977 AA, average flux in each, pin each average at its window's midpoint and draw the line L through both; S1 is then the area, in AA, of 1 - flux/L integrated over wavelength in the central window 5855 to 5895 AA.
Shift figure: 2.7 AA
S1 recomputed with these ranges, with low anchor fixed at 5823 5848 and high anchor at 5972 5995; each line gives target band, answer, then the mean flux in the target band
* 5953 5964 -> 0.4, 2.55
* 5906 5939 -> -1.8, 2.88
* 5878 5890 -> 0.0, 2.83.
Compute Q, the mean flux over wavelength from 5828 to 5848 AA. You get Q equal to 2.87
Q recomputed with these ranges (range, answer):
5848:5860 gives 2.73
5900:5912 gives 2.88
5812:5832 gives 3.06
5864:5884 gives 2.89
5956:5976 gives 2.66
